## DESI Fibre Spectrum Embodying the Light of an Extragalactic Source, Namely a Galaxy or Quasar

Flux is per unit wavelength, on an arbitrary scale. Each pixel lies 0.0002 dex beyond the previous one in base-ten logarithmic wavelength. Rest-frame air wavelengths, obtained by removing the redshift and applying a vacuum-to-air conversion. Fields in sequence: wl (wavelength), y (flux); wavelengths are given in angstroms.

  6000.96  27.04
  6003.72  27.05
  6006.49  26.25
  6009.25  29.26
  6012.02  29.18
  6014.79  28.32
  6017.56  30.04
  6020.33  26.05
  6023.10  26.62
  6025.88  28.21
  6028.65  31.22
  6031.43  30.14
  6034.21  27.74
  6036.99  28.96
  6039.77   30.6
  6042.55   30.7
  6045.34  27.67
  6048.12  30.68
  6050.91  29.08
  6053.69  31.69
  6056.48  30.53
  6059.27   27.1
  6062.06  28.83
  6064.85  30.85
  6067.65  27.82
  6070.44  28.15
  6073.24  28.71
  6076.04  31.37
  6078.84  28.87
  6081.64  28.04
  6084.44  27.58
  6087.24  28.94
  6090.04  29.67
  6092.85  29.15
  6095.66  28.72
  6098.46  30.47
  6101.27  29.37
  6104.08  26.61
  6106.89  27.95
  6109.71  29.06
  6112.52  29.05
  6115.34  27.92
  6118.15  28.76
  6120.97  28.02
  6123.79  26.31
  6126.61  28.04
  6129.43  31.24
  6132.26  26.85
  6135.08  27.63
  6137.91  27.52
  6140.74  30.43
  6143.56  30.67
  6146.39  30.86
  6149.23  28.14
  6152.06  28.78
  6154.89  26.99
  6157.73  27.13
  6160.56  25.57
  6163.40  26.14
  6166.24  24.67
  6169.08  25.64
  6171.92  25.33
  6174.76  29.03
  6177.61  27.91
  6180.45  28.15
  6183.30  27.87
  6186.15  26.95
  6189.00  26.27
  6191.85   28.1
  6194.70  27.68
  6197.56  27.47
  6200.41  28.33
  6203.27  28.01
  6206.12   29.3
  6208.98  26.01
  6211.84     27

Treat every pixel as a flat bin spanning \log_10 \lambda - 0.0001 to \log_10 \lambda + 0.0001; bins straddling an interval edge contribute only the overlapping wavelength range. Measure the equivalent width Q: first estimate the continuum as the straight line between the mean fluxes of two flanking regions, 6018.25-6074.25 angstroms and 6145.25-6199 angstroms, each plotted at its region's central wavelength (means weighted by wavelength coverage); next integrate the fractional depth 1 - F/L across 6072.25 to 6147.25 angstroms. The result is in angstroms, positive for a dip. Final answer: -1.66 angstroms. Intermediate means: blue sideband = 29.1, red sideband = 27.3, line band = 28.8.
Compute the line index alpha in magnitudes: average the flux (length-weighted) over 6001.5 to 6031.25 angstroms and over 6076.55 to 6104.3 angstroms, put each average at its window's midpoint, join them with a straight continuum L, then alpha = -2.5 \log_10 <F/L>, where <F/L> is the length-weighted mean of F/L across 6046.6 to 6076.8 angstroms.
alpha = -0.030 mag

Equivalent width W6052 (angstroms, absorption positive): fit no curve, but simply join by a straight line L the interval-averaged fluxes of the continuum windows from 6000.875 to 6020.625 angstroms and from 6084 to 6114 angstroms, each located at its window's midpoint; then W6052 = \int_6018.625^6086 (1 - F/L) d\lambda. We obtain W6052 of -1.51 angstroms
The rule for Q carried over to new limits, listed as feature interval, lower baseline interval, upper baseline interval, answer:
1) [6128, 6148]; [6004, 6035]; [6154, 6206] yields -1.3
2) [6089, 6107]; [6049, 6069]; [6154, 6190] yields -0.2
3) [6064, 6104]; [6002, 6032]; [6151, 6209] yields -1.6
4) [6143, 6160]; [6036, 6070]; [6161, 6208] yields -0.4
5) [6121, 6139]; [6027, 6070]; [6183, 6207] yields 0.4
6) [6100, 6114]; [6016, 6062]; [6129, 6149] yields 0.4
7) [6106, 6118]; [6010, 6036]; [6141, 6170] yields -0.3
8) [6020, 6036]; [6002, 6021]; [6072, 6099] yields -0.1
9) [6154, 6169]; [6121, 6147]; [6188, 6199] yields 1.1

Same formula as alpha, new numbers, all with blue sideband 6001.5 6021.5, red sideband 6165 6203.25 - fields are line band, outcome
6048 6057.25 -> -0.10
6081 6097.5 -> -0.04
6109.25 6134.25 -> -0.03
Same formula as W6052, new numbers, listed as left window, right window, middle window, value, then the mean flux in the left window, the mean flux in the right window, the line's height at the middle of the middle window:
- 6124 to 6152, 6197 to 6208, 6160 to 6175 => 1.44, 28.9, 28.3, 28.6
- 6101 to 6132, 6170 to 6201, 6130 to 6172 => 0.41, 28.3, 27.5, 27.9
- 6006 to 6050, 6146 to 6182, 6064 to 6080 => -0.51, 28.9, 27.2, 28.3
